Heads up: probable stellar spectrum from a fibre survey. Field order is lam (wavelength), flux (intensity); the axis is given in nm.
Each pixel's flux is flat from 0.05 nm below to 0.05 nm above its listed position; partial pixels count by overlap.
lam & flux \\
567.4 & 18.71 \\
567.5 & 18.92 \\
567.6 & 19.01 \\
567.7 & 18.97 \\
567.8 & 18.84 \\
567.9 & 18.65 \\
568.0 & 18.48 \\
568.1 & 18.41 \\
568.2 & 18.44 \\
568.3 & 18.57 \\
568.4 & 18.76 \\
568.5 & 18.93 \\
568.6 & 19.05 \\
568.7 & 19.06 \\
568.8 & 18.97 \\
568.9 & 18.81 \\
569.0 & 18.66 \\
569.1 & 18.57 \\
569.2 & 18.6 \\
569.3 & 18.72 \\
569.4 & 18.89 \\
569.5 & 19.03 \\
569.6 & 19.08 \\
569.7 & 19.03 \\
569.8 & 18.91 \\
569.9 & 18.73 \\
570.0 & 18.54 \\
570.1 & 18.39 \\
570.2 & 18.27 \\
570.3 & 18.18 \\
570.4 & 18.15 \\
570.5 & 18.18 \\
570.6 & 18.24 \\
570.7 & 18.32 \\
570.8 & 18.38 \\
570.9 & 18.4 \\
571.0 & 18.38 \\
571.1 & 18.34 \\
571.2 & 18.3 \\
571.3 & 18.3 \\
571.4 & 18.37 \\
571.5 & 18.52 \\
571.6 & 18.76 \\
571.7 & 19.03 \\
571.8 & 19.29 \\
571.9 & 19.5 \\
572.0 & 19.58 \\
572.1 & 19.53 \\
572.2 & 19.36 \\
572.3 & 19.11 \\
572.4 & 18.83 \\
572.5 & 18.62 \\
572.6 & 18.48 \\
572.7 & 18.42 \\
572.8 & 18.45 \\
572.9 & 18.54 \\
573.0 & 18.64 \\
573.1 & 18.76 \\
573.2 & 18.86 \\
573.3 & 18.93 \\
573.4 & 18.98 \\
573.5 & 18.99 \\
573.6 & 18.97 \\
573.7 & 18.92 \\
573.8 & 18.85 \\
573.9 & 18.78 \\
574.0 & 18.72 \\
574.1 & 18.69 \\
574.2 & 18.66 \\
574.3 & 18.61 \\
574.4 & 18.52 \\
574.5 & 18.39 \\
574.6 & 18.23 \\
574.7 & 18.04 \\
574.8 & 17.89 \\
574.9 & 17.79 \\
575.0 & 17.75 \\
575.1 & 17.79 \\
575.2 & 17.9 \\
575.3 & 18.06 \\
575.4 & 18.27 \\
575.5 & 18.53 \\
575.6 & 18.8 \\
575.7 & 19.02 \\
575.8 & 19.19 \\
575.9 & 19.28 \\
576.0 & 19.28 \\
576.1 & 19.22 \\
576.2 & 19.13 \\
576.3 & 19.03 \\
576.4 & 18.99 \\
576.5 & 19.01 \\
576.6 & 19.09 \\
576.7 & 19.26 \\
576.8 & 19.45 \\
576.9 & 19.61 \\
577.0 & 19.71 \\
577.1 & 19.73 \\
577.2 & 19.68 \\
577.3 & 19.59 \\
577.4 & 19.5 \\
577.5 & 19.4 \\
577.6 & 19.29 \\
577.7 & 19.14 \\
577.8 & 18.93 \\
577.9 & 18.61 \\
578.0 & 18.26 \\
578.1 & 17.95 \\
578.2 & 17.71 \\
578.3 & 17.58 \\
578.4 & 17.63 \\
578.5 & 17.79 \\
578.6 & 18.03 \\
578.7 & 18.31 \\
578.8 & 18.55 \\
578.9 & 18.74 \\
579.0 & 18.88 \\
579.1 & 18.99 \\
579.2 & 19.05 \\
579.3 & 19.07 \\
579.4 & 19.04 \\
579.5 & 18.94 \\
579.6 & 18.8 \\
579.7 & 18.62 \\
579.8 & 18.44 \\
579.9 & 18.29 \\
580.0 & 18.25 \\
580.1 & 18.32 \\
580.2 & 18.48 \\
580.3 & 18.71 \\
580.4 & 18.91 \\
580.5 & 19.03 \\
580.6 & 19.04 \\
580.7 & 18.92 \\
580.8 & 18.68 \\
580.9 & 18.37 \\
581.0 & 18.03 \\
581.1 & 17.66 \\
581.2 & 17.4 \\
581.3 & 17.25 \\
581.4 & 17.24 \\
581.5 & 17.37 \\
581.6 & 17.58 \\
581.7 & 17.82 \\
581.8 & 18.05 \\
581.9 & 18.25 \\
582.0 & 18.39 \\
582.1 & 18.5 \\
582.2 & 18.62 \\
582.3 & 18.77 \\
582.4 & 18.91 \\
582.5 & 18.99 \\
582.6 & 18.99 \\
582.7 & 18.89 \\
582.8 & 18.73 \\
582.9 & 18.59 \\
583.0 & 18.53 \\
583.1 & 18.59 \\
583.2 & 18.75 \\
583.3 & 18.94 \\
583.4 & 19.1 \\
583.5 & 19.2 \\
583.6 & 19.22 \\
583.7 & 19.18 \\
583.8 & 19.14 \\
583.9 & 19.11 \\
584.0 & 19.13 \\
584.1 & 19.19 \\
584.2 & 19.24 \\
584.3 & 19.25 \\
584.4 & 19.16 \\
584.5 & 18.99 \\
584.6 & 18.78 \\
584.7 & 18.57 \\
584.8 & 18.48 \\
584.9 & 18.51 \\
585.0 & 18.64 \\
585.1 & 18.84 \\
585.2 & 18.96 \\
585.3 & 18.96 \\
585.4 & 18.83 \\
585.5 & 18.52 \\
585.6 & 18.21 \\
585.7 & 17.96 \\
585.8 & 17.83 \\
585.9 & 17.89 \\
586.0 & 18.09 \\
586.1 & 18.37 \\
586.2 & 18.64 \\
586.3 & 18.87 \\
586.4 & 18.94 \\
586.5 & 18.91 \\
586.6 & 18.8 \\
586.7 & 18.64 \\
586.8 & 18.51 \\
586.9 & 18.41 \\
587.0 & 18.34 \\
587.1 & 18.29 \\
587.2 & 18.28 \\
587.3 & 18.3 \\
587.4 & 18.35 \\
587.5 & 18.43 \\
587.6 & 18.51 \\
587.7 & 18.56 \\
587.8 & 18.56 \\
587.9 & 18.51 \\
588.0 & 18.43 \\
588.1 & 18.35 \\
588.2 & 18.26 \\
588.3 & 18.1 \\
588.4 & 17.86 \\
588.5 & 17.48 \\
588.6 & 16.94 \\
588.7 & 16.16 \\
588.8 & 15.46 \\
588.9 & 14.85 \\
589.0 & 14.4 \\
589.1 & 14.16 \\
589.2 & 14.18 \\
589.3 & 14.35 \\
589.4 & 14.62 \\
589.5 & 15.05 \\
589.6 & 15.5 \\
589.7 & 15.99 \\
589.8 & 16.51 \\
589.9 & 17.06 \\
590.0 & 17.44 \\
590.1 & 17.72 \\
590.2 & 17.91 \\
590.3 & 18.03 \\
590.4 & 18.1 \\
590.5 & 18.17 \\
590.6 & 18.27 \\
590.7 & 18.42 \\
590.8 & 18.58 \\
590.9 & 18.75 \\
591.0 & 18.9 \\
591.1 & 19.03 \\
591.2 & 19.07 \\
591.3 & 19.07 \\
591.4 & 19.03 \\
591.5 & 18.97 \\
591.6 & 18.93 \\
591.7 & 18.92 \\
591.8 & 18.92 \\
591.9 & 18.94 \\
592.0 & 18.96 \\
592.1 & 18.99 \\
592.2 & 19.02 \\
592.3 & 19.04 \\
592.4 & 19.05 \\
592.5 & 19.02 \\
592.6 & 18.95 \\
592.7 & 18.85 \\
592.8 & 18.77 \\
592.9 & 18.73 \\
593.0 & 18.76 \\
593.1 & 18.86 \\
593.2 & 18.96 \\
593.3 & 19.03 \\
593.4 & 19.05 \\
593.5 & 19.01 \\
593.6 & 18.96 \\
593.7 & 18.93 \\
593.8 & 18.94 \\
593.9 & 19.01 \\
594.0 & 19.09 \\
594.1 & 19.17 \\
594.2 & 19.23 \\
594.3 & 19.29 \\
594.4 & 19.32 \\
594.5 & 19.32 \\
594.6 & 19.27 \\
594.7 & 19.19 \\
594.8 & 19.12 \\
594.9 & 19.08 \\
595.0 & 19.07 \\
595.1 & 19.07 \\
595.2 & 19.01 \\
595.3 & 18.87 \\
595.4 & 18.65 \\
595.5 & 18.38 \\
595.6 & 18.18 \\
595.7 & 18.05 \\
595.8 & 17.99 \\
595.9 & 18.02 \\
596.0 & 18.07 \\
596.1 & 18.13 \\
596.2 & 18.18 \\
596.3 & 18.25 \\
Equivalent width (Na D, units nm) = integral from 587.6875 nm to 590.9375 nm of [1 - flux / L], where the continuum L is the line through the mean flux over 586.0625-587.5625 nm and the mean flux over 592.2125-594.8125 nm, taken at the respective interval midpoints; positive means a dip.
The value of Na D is 0.305 nm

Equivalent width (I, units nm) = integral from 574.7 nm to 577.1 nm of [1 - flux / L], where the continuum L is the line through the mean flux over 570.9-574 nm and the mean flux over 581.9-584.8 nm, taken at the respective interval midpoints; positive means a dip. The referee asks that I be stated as 0.01 nm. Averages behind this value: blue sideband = 18.8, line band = 18.8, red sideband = 18.9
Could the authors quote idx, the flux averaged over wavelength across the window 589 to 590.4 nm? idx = 16.1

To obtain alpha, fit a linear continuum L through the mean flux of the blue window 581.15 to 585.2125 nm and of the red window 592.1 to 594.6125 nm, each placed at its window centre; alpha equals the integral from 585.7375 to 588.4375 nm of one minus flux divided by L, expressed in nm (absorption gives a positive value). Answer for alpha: 0.05 nm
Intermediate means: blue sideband 18.6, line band 18.4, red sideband 19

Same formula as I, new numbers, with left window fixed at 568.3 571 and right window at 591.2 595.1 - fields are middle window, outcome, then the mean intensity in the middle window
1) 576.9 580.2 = 0.01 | 18.7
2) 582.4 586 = 0.02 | 18.8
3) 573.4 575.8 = 0.03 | 18.5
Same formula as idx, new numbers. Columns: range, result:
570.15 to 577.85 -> 18.8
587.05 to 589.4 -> 17.1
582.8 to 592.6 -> 18.2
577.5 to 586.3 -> 18.6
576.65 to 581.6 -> 18.6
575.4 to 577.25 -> 19.2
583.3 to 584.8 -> 19.1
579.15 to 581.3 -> 18.5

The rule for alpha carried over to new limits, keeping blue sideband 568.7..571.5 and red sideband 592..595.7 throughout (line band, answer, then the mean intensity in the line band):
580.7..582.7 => 0.06 nm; 18.2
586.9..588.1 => 0.03 nm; 18.4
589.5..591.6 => 0.10 nm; 18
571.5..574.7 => -0.04 nm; 18.8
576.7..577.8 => -0.05 nm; 19.5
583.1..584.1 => -0.01 nm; 19.1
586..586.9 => 0.01 nm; 18.7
